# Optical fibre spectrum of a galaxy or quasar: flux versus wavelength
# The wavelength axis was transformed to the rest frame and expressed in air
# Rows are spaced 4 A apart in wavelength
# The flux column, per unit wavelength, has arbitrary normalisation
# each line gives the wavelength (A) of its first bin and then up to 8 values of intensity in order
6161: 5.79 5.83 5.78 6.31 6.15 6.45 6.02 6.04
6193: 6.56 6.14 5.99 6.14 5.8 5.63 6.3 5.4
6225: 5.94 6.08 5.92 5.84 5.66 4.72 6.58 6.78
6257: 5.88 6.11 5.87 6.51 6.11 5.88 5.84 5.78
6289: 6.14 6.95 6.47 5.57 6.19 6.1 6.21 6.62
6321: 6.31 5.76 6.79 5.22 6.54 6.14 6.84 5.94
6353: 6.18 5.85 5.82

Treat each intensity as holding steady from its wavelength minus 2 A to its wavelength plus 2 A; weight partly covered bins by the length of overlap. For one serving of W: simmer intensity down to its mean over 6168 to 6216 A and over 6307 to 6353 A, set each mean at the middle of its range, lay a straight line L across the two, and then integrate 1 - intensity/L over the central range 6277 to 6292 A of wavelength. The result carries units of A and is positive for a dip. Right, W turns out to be 0.5 A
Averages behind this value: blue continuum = 6.09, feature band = 5.98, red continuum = 6.22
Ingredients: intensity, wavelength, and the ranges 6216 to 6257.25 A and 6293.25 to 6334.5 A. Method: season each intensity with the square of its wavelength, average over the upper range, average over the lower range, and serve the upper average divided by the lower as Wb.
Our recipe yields 1.07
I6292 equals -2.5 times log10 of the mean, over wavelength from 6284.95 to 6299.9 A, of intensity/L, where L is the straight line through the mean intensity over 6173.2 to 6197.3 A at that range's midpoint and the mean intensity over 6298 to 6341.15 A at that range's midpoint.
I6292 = -0.035 mag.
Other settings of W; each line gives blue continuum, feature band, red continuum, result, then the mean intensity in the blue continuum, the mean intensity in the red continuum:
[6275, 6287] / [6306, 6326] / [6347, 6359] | -1.1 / 5.83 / 5.99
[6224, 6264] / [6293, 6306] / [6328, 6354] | -0.2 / 5.95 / 6.22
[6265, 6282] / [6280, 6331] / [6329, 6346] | -0.6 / 6.07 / 6.22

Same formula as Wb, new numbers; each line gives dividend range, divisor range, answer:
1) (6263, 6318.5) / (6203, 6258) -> 1.06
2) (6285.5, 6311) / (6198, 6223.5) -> 1.08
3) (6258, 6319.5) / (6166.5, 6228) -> 1.05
